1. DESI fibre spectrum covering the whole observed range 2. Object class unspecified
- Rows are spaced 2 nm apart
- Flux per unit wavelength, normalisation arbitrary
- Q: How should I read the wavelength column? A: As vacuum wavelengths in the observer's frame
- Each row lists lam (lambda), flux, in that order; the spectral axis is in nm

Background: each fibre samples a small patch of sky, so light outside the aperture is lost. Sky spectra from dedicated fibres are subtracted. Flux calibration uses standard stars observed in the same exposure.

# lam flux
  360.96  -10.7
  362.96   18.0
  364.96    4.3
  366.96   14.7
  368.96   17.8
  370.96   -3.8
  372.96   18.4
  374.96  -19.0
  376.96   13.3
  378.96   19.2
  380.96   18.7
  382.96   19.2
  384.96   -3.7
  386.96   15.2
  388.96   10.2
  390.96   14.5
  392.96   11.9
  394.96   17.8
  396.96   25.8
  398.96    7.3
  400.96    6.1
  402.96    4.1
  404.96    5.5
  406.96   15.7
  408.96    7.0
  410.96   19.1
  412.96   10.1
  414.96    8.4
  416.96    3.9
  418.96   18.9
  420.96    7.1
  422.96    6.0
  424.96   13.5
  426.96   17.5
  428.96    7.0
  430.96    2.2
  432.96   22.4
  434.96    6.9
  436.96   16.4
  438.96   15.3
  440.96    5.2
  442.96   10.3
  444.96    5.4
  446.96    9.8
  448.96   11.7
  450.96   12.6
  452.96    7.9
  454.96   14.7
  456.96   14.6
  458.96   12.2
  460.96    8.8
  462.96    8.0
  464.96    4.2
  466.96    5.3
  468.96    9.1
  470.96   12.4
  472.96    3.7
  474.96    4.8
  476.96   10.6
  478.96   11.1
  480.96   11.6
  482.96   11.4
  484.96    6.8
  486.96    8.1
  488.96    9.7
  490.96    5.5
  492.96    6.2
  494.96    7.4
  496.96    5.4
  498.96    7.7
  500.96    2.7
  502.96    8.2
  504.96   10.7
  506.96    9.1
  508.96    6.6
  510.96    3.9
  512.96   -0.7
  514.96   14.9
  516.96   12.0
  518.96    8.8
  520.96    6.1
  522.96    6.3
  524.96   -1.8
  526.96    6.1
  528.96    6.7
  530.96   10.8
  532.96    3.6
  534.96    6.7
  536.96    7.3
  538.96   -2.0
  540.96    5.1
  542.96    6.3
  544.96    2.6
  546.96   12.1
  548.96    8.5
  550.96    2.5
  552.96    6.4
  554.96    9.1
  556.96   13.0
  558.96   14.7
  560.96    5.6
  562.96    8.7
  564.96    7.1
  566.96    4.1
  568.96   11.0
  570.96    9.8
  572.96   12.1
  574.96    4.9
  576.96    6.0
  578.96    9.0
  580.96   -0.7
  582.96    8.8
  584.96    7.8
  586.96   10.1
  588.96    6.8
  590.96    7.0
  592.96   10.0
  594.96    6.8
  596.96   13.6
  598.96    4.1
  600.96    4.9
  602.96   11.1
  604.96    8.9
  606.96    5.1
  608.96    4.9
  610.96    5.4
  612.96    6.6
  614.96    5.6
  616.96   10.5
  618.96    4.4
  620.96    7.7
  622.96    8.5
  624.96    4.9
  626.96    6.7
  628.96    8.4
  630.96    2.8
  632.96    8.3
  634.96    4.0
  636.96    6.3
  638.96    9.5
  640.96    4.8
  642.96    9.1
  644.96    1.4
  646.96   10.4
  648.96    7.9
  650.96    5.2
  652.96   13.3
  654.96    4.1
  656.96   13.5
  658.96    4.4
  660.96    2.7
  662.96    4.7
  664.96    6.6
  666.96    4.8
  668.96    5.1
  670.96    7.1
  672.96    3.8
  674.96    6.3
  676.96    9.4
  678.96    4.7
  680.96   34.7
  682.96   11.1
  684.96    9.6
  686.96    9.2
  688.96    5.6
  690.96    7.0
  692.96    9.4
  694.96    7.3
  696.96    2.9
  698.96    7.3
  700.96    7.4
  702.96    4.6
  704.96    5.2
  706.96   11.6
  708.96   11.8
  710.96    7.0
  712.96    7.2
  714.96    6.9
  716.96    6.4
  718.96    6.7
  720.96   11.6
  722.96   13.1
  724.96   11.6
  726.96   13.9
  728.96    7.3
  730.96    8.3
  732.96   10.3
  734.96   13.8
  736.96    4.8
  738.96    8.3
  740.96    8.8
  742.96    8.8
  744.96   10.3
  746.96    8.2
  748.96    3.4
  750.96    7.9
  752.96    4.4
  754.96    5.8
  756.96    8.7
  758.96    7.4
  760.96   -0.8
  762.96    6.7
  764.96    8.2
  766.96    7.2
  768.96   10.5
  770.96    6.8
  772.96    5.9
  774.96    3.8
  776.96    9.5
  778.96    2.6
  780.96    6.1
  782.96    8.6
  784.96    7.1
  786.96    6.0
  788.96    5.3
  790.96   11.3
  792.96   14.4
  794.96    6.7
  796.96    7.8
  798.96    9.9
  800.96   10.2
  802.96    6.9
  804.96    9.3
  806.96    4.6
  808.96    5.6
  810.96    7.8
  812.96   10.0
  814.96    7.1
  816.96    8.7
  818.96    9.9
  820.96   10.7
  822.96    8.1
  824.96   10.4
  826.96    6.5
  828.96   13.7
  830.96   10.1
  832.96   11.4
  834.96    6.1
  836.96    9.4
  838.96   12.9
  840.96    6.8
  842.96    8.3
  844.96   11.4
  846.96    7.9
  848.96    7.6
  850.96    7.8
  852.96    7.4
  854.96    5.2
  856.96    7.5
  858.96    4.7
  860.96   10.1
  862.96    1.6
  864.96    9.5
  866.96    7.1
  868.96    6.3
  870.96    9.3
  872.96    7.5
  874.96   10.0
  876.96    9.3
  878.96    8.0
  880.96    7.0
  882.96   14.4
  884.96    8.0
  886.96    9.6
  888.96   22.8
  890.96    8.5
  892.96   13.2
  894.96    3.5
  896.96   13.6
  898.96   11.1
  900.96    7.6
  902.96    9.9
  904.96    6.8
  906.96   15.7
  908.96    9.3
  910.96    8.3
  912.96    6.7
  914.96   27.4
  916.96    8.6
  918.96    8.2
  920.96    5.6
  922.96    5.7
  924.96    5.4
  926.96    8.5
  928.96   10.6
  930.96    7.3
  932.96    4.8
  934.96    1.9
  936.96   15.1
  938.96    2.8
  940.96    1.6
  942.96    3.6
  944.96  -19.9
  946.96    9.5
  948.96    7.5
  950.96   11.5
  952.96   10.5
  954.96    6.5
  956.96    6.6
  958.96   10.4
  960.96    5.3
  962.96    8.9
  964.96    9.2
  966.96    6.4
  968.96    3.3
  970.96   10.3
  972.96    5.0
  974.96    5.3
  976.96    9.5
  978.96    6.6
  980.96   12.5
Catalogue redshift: 0.83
